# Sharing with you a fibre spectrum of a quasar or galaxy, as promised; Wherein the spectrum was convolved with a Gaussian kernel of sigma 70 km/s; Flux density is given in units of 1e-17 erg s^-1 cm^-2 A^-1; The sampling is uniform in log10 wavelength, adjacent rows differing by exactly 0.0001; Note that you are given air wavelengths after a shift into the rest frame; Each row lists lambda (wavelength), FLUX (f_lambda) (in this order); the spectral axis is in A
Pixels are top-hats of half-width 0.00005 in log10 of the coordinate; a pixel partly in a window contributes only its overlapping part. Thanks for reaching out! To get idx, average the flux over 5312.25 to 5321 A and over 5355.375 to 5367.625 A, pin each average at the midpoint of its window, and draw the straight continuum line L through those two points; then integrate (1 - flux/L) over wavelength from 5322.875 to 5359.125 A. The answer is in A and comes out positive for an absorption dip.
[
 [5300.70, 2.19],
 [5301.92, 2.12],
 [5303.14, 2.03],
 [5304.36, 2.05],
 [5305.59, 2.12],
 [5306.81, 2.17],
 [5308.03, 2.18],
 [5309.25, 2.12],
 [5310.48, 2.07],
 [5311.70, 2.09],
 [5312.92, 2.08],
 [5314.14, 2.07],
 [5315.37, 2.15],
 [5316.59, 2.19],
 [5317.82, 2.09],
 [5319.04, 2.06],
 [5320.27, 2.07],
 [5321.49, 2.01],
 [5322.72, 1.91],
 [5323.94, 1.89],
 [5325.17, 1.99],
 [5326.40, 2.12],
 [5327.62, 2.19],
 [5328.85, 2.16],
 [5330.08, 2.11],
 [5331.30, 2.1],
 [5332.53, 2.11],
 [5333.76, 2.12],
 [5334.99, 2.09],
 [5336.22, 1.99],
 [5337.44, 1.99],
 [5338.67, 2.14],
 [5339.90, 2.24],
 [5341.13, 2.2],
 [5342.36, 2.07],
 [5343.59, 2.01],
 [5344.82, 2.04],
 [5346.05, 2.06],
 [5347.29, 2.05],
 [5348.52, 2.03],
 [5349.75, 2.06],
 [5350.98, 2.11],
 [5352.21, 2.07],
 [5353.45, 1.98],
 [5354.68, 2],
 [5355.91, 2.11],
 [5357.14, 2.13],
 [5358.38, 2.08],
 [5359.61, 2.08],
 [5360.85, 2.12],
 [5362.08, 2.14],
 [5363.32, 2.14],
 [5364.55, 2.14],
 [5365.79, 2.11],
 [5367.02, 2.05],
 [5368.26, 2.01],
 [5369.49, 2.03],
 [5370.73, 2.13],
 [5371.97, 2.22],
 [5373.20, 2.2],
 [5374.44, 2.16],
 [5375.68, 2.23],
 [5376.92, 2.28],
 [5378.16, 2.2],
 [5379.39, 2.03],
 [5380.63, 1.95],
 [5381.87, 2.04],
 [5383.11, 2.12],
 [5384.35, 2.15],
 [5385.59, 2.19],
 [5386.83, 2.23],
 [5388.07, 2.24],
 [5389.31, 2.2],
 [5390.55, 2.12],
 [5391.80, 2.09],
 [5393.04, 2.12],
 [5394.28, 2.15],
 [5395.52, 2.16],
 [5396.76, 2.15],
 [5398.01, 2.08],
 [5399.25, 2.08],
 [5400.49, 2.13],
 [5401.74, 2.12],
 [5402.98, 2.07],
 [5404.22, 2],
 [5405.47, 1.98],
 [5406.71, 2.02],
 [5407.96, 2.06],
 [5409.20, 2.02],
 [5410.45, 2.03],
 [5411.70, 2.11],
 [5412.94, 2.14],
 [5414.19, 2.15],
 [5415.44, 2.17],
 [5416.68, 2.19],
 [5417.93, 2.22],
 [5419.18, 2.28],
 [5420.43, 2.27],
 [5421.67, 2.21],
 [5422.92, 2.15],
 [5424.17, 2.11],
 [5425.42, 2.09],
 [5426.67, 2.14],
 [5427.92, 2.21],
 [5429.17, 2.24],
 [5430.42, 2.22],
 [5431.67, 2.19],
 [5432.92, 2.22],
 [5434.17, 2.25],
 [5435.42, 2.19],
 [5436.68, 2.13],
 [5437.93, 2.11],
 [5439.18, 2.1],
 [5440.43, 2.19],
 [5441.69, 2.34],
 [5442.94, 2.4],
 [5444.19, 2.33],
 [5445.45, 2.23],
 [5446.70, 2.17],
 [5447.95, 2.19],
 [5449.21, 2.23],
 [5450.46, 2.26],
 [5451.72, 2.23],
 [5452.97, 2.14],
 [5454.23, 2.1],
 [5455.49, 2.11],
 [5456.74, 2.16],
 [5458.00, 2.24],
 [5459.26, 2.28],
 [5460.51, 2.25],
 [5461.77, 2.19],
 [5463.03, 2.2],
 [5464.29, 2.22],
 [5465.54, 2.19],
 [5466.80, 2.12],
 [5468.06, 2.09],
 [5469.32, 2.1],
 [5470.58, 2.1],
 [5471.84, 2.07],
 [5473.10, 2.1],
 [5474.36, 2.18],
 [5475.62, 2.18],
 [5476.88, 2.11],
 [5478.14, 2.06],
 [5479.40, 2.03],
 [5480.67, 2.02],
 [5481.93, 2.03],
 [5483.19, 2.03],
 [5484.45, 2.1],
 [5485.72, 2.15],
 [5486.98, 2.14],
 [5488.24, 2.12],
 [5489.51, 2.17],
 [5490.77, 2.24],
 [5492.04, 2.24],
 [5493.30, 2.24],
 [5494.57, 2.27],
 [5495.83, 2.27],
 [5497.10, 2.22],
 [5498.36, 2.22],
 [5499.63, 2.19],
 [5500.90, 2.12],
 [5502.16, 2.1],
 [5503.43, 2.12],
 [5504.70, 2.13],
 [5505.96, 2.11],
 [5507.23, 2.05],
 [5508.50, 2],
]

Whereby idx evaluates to 0.5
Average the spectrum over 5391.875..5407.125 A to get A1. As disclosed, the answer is 2.09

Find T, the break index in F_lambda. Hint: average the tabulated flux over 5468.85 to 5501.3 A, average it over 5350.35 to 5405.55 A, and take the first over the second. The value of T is 1.0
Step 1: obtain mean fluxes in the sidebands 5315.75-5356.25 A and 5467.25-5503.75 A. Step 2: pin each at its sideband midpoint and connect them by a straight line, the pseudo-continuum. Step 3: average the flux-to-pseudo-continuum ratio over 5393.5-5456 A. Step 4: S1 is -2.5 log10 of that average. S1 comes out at -0.025 mag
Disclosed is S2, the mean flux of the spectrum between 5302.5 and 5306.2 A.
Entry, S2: 2.06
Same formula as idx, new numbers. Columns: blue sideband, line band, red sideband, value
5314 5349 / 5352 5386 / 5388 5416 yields -0.3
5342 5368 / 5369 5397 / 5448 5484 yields -0.8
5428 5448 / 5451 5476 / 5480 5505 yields 0.3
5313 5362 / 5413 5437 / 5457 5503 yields -0.7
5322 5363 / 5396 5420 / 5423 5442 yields 0.5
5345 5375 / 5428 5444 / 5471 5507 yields -0.7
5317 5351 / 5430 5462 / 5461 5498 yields -1.2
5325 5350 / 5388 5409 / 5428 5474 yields 0.5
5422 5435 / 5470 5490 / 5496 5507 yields 0.6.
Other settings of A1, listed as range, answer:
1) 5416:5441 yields 2.19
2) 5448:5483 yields 2.15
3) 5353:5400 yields 2.12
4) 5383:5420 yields 2.13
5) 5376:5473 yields 2.16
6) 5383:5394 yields 2.16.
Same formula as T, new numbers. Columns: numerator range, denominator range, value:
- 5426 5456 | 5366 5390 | 1.03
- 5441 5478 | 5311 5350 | 1.05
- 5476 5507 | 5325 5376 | 1.02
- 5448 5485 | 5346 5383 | 1.02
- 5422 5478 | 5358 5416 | 1.03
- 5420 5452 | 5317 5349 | 1.07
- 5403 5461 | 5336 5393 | 1.03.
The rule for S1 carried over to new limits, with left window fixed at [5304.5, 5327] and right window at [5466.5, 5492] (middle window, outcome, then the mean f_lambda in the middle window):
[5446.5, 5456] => -0.038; 2.18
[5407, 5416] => 0.002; 2.09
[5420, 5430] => -0.040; 2.18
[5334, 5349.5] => 0.002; 2.08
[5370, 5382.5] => -0.028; 2.14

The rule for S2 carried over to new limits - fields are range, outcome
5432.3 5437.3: 2.2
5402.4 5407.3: 2.02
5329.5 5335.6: 2.11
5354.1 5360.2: 2.08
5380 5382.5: 1.99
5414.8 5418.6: 2.19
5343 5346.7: 2.03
